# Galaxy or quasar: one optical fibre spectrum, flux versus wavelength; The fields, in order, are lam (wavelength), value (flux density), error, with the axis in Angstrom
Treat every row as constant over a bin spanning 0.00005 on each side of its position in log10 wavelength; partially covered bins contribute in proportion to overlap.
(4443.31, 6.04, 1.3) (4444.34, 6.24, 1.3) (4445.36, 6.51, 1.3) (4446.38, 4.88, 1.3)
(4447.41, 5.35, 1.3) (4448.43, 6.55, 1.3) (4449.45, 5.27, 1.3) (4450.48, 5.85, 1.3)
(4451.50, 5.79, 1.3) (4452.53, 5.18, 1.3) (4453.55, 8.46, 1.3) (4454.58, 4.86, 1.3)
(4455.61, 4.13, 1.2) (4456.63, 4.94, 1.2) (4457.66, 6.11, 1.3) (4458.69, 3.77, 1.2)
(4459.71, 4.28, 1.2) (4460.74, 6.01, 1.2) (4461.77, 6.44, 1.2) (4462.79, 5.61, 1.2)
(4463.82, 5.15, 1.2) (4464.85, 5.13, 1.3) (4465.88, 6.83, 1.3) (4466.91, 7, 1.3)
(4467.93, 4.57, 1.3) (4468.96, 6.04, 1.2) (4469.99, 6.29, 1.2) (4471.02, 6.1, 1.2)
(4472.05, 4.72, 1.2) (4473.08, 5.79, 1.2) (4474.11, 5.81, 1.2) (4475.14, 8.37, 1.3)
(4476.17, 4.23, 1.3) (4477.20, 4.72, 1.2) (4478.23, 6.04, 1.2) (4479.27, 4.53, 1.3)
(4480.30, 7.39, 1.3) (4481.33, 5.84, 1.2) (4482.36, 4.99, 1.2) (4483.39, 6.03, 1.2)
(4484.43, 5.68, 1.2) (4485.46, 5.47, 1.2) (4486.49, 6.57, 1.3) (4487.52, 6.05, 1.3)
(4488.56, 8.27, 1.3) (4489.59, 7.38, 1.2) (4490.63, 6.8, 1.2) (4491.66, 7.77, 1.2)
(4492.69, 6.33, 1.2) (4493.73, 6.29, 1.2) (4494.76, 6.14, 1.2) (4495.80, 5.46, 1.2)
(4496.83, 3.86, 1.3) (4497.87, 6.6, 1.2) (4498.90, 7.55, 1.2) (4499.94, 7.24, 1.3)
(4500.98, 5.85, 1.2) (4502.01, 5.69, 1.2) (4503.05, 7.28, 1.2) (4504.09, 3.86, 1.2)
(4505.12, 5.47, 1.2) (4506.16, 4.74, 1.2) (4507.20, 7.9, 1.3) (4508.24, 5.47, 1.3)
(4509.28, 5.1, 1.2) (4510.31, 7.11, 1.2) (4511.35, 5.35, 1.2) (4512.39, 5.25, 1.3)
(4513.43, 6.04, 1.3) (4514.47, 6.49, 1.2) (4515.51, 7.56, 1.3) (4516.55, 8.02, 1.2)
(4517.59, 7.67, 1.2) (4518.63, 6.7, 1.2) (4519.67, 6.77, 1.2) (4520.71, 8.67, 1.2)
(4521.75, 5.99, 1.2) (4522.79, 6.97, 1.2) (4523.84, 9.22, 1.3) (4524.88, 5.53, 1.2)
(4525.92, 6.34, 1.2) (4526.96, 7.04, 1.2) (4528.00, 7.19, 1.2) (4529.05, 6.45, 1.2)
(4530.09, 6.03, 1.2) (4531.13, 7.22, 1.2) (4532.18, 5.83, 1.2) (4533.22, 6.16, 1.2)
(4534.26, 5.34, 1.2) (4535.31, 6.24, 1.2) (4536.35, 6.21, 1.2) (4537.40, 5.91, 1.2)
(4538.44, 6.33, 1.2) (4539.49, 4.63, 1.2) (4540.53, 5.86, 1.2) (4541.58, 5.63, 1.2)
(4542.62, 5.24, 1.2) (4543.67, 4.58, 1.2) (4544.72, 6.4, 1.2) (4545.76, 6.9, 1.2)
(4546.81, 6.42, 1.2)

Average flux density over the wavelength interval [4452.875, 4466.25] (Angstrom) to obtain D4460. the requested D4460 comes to 5.5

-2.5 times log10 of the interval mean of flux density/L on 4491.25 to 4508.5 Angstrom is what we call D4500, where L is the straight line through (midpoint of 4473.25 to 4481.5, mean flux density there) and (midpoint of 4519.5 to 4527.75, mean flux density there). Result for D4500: 0.063 mag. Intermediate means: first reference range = 5.86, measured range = 6.09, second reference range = 7.09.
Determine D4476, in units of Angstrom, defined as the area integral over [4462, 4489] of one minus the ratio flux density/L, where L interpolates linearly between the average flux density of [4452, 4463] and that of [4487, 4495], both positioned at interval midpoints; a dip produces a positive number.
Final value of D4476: 1.39 Angstrom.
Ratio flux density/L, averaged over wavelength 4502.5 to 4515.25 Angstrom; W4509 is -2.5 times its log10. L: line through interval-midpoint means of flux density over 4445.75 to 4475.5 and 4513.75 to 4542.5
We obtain 0.080 mag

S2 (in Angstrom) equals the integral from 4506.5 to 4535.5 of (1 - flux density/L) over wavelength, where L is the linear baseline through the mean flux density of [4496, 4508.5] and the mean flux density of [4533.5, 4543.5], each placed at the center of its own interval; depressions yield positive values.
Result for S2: -4.04 Angstrom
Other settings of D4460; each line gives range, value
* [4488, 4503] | 6.54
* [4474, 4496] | 6.21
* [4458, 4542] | 6.15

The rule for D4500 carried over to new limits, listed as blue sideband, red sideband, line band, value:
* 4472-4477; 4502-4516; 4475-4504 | -0.05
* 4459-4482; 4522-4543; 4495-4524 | -0.05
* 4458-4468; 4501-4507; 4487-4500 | -0.18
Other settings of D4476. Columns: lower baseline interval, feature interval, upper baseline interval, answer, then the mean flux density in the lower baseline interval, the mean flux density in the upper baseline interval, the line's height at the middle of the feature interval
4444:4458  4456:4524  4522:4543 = -1.6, 5.71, 6.27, 5.98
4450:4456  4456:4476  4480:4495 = 1.1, 5.74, 6.46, 6.01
